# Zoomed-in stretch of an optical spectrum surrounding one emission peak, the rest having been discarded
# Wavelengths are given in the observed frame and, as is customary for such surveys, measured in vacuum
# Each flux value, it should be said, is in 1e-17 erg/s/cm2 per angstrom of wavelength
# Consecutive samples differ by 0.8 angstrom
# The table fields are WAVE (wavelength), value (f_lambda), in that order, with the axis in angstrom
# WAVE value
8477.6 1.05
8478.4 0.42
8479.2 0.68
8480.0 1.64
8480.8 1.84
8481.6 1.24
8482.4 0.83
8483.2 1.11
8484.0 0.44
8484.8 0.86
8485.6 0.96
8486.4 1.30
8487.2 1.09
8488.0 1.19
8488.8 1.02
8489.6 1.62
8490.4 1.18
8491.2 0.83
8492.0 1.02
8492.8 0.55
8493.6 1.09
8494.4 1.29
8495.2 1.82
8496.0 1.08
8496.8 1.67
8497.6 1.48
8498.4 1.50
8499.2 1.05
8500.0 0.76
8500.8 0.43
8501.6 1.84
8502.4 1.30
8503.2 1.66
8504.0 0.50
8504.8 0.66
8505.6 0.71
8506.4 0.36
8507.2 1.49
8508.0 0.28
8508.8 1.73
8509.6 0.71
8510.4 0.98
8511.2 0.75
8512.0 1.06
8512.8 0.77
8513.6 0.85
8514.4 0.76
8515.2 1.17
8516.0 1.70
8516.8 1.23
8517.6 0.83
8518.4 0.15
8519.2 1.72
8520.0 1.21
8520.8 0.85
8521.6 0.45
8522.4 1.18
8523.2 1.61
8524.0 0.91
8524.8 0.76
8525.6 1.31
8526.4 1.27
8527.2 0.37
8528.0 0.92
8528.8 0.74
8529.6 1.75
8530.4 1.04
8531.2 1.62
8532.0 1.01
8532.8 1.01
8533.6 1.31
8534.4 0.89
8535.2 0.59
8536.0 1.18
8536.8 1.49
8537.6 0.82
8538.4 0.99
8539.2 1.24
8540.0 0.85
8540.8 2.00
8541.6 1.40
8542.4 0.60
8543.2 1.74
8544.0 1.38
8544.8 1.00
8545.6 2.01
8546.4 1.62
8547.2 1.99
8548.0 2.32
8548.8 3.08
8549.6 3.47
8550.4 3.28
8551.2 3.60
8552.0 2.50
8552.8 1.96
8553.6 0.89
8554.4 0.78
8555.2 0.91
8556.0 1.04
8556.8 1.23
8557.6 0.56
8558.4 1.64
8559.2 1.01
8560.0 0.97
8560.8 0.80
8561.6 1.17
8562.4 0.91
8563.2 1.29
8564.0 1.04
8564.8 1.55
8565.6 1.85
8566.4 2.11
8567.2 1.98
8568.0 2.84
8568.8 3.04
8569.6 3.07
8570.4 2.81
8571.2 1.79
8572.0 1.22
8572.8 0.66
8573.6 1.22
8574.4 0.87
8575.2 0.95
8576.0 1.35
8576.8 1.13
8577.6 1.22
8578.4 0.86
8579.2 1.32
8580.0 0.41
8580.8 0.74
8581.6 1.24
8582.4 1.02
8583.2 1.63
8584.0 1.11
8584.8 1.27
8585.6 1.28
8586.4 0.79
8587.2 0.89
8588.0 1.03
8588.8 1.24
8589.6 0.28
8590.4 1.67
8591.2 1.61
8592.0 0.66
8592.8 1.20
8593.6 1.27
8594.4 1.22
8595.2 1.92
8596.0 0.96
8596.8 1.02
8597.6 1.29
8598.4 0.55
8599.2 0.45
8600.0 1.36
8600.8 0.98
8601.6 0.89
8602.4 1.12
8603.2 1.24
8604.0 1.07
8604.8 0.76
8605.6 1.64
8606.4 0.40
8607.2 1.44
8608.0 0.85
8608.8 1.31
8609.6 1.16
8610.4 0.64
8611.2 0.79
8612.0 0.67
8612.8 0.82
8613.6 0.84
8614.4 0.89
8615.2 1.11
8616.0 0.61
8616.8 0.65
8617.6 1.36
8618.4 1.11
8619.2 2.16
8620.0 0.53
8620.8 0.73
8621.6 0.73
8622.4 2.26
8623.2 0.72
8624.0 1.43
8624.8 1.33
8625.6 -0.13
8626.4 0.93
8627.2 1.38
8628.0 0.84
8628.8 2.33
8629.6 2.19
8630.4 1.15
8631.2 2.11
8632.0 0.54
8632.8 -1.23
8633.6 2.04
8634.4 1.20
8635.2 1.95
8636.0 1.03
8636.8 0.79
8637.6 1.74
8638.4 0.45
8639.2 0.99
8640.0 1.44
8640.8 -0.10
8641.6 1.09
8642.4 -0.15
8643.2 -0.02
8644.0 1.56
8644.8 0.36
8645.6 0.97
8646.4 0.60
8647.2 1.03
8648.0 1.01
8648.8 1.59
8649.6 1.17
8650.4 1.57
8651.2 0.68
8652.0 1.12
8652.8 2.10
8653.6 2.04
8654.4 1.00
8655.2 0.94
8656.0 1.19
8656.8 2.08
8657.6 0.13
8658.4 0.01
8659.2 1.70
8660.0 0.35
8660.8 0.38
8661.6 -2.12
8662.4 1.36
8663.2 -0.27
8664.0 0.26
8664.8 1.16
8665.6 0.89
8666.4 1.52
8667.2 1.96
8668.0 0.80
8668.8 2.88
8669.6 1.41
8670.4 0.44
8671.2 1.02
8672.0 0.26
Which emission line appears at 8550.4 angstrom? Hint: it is [S II]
